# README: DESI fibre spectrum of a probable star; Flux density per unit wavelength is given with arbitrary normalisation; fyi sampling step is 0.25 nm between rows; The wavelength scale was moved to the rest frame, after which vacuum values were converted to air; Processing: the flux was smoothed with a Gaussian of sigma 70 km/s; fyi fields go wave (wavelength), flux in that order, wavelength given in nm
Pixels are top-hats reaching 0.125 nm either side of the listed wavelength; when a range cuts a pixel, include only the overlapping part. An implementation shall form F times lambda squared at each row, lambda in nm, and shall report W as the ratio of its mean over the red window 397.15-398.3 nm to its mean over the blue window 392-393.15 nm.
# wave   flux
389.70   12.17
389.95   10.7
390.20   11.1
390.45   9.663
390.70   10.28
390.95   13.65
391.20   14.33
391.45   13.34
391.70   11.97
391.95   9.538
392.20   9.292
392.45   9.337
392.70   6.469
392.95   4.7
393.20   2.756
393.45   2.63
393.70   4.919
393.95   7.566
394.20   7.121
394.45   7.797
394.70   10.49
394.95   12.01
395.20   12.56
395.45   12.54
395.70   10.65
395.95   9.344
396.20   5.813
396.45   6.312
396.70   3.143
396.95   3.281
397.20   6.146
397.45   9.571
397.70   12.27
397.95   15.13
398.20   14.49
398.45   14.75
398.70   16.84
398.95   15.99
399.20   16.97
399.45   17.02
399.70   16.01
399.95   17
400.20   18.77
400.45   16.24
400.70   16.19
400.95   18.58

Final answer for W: 1.67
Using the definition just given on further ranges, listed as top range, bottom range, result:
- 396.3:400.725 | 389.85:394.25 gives 1.52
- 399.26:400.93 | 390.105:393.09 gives 1.73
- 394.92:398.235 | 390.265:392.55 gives 0.85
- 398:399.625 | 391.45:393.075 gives 1.85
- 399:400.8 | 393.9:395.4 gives 1.76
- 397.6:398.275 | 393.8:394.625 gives 1.88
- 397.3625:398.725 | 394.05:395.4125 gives 1.38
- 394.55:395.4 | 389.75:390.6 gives 1.12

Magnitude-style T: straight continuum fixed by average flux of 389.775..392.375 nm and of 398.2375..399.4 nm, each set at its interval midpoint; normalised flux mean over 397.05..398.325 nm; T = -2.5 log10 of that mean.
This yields 0.333 mag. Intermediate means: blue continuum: 11.4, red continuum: 16.1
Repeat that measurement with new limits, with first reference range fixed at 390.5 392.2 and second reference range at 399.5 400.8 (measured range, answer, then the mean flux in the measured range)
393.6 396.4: 0.46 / 9.13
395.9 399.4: 0.39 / 10.9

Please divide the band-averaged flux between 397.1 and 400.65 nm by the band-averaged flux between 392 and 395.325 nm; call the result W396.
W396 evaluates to 2.0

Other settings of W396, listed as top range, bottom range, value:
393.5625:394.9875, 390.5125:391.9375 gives 0.65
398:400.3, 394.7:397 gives 1.88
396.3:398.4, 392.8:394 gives 2.06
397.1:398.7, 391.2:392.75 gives 1.19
